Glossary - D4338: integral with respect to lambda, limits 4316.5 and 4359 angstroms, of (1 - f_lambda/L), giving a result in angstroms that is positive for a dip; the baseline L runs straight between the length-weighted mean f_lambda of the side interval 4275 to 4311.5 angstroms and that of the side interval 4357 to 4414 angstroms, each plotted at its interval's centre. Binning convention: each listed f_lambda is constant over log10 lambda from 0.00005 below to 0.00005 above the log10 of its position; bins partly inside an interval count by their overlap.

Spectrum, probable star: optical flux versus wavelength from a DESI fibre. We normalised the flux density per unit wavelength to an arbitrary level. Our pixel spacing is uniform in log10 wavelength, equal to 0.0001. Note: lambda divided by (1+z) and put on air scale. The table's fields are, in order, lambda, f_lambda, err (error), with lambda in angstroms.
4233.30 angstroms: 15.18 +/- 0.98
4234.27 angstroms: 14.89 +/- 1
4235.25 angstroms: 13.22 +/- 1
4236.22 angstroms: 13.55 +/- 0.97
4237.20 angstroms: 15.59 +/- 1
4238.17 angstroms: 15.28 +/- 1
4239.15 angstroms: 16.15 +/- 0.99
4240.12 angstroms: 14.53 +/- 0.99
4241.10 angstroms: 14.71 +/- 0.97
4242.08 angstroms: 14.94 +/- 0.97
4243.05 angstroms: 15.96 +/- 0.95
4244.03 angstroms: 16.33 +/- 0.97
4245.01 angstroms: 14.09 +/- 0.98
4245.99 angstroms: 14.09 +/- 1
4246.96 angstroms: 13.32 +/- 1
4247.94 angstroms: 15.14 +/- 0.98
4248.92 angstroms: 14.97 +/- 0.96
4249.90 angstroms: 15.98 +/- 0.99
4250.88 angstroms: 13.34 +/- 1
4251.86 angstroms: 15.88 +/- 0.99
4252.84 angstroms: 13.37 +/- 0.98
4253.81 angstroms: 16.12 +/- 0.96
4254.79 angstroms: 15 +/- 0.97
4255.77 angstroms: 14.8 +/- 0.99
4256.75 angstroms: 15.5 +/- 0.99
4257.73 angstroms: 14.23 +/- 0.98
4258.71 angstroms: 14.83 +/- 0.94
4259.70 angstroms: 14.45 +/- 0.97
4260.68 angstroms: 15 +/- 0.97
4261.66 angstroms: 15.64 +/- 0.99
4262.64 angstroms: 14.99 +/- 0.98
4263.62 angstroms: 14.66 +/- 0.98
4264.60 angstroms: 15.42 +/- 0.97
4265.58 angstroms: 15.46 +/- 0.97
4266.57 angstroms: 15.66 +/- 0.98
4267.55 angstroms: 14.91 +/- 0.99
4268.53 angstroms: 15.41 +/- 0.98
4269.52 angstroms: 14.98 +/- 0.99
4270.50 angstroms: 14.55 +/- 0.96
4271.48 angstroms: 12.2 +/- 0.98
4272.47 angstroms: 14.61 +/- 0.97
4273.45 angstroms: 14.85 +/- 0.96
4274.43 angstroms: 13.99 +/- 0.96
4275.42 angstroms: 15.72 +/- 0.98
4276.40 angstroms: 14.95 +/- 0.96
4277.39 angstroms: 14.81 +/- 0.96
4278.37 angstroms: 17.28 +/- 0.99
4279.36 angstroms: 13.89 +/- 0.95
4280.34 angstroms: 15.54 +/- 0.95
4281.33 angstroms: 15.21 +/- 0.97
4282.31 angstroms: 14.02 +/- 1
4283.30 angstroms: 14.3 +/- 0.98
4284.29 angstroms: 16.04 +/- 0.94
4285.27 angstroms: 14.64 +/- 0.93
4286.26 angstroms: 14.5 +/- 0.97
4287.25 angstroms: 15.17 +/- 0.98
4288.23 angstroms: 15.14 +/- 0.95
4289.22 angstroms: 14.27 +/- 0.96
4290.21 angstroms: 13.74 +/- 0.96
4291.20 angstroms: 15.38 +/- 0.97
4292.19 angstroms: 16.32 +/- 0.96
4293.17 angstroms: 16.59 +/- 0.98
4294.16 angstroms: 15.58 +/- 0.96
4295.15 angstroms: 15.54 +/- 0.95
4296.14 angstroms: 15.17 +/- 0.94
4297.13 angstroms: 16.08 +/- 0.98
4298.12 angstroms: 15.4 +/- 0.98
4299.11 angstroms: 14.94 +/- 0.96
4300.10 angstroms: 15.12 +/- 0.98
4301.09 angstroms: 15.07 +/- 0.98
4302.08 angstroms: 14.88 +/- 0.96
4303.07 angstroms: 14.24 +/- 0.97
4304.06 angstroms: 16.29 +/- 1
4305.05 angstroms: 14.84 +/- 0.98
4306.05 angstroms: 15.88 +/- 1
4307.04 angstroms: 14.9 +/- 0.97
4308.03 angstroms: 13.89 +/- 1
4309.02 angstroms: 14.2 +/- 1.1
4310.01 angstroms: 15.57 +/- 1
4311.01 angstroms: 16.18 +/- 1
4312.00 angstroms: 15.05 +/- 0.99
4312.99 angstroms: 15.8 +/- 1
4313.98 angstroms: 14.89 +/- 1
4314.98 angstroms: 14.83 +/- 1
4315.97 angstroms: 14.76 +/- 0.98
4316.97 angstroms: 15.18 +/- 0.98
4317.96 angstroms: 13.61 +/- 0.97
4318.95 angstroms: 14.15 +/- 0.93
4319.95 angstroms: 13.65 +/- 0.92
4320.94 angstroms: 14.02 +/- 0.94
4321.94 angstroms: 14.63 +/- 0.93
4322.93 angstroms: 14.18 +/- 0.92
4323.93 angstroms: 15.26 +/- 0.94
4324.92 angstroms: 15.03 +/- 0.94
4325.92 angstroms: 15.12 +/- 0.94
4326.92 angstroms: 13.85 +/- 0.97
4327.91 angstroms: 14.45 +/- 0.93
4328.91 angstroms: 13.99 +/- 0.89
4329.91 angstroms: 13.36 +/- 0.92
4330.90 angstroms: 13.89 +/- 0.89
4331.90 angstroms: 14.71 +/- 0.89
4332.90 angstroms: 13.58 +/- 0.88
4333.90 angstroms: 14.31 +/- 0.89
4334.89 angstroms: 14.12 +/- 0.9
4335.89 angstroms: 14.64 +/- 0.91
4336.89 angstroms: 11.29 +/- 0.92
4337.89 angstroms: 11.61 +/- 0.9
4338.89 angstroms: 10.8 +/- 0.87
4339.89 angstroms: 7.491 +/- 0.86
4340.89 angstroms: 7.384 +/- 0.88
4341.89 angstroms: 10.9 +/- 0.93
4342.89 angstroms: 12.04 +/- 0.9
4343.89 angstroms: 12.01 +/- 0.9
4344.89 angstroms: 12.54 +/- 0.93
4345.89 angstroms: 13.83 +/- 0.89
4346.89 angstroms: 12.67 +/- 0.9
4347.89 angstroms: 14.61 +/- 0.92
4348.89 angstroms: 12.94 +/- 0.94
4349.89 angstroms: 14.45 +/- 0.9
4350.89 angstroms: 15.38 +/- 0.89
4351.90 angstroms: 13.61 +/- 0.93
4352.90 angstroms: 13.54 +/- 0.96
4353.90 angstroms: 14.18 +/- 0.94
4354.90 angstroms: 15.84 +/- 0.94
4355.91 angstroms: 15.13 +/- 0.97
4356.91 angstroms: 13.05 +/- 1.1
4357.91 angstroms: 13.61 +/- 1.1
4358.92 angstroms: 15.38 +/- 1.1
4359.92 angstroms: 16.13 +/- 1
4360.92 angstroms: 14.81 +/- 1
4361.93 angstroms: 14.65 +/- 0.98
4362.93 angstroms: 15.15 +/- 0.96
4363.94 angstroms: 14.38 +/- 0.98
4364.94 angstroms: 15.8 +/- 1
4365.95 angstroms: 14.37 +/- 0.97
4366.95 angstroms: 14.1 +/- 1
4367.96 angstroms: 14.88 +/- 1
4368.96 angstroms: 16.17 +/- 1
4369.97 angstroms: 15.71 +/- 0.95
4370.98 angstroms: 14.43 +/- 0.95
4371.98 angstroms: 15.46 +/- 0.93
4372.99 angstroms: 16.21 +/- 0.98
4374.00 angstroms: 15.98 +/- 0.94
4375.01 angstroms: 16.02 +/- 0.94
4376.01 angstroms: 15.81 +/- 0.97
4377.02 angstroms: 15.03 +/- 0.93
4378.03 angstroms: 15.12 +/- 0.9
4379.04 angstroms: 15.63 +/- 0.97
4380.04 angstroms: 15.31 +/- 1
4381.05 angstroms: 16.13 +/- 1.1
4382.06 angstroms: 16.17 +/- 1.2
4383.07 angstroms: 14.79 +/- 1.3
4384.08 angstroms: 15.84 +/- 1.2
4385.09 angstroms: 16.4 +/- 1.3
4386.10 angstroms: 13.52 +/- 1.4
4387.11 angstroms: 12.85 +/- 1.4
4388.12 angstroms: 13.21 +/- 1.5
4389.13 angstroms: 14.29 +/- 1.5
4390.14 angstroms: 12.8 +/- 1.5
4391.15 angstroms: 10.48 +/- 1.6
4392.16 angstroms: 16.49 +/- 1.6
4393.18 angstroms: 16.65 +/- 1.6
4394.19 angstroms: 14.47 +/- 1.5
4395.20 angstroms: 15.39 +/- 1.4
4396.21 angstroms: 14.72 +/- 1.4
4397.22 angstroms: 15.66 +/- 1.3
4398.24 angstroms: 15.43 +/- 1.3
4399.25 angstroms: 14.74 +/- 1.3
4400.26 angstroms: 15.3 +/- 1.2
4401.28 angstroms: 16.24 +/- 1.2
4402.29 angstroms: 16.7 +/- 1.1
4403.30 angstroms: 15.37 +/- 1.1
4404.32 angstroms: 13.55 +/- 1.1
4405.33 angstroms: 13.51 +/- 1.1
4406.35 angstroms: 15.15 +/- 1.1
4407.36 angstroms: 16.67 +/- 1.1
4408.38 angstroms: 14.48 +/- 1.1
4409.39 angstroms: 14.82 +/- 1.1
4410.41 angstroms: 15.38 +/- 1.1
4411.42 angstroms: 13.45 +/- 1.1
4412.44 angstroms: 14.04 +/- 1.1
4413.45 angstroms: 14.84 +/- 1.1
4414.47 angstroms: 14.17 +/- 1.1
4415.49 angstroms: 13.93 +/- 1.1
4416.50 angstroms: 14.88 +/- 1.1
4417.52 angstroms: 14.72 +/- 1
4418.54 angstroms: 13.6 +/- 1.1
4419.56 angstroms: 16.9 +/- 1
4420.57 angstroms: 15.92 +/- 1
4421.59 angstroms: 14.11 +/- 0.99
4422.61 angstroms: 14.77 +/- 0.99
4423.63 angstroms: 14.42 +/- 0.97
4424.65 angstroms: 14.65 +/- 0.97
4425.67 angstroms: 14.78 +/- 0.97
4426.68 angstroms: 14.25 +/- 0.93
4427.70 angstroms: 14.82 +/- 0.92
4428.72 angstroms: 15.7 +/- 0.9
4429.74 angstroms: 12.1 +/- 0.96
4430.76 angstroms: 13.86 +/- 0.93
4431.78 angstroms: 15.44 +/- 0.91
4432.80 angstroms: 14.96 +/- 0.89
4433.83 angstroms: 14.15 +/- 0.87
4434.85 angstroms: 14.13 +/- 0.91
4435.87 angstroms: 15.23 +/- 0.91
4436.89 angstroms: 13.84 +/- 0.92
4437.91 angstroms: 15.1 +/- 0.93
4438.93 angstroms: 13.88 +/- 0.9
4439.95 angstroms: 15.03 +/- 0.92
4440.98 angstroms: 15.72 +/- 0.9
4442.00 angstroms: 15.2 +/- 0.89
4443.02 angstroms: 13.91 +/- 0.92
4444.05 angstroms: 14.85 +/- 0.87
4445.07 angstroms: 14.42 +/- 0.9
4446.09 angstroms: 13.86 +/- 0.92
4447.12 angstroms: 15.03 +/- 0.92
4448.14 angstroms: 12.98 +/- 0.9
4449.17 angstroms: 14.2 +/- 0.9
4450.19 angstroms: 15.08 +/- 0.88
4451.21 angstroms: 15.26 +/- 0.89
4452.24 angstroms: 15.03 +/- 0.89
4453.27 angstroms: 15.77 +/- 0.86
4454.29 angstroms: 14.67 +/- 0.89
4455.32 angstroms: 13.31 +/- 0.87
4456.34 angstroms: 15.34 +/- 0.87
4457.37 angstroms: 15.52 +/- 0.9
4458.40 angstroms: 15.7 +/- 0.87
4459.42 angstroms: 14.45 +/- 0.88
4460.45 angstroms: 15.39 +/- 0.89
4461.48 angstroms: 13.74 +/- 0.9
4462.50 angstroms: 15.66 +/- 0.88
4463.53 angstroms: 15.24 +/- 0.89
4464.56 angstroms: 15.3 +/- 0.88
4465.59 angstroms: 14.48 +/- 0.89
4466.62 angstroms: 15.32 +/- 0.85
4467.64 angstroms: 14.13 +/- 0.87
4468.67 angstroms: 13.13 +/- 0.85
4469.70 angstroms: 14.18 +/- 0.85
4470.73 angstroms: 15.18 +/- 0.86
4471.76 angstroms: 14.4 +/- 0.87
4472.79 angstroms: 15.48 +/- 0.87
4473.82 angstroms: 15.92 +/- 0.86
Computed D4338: 4.5 angstroms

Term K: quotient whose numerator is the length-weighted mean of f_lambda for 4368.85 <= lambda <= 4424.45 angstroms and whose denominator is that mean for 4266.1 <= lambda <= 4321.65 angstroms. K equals 1.00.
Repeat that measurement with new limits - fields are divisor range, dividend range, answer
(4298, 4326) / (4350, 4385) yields 1.02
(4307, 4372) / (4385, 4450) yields 1.04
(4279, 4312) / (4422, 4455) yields 0.97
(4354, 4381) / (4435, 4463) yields 0.97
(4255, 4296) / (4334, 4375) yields 0.92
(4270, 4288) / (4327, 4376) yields 0.94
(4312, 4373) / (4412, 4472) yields 1.05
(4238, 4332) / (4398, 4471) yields 0.99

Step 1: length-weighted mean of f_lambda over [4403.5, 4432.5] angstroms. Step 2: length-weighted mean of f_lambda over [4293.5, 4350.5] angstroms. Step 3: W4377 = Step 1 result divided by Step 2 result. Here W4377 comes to 1.04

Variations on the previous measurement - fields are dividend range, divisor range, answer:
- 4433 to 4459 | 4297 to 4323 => 0.99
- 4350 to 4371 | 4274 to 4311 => 0.98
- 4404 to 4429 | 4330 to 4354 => 1.15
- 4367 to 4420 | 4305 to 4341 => 1.07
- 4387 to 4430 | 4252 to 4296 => 0.98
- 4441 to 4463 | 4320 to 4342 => 1.12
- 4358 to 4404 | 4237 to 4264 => 1.01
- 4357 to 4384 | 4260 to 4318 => 1.01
